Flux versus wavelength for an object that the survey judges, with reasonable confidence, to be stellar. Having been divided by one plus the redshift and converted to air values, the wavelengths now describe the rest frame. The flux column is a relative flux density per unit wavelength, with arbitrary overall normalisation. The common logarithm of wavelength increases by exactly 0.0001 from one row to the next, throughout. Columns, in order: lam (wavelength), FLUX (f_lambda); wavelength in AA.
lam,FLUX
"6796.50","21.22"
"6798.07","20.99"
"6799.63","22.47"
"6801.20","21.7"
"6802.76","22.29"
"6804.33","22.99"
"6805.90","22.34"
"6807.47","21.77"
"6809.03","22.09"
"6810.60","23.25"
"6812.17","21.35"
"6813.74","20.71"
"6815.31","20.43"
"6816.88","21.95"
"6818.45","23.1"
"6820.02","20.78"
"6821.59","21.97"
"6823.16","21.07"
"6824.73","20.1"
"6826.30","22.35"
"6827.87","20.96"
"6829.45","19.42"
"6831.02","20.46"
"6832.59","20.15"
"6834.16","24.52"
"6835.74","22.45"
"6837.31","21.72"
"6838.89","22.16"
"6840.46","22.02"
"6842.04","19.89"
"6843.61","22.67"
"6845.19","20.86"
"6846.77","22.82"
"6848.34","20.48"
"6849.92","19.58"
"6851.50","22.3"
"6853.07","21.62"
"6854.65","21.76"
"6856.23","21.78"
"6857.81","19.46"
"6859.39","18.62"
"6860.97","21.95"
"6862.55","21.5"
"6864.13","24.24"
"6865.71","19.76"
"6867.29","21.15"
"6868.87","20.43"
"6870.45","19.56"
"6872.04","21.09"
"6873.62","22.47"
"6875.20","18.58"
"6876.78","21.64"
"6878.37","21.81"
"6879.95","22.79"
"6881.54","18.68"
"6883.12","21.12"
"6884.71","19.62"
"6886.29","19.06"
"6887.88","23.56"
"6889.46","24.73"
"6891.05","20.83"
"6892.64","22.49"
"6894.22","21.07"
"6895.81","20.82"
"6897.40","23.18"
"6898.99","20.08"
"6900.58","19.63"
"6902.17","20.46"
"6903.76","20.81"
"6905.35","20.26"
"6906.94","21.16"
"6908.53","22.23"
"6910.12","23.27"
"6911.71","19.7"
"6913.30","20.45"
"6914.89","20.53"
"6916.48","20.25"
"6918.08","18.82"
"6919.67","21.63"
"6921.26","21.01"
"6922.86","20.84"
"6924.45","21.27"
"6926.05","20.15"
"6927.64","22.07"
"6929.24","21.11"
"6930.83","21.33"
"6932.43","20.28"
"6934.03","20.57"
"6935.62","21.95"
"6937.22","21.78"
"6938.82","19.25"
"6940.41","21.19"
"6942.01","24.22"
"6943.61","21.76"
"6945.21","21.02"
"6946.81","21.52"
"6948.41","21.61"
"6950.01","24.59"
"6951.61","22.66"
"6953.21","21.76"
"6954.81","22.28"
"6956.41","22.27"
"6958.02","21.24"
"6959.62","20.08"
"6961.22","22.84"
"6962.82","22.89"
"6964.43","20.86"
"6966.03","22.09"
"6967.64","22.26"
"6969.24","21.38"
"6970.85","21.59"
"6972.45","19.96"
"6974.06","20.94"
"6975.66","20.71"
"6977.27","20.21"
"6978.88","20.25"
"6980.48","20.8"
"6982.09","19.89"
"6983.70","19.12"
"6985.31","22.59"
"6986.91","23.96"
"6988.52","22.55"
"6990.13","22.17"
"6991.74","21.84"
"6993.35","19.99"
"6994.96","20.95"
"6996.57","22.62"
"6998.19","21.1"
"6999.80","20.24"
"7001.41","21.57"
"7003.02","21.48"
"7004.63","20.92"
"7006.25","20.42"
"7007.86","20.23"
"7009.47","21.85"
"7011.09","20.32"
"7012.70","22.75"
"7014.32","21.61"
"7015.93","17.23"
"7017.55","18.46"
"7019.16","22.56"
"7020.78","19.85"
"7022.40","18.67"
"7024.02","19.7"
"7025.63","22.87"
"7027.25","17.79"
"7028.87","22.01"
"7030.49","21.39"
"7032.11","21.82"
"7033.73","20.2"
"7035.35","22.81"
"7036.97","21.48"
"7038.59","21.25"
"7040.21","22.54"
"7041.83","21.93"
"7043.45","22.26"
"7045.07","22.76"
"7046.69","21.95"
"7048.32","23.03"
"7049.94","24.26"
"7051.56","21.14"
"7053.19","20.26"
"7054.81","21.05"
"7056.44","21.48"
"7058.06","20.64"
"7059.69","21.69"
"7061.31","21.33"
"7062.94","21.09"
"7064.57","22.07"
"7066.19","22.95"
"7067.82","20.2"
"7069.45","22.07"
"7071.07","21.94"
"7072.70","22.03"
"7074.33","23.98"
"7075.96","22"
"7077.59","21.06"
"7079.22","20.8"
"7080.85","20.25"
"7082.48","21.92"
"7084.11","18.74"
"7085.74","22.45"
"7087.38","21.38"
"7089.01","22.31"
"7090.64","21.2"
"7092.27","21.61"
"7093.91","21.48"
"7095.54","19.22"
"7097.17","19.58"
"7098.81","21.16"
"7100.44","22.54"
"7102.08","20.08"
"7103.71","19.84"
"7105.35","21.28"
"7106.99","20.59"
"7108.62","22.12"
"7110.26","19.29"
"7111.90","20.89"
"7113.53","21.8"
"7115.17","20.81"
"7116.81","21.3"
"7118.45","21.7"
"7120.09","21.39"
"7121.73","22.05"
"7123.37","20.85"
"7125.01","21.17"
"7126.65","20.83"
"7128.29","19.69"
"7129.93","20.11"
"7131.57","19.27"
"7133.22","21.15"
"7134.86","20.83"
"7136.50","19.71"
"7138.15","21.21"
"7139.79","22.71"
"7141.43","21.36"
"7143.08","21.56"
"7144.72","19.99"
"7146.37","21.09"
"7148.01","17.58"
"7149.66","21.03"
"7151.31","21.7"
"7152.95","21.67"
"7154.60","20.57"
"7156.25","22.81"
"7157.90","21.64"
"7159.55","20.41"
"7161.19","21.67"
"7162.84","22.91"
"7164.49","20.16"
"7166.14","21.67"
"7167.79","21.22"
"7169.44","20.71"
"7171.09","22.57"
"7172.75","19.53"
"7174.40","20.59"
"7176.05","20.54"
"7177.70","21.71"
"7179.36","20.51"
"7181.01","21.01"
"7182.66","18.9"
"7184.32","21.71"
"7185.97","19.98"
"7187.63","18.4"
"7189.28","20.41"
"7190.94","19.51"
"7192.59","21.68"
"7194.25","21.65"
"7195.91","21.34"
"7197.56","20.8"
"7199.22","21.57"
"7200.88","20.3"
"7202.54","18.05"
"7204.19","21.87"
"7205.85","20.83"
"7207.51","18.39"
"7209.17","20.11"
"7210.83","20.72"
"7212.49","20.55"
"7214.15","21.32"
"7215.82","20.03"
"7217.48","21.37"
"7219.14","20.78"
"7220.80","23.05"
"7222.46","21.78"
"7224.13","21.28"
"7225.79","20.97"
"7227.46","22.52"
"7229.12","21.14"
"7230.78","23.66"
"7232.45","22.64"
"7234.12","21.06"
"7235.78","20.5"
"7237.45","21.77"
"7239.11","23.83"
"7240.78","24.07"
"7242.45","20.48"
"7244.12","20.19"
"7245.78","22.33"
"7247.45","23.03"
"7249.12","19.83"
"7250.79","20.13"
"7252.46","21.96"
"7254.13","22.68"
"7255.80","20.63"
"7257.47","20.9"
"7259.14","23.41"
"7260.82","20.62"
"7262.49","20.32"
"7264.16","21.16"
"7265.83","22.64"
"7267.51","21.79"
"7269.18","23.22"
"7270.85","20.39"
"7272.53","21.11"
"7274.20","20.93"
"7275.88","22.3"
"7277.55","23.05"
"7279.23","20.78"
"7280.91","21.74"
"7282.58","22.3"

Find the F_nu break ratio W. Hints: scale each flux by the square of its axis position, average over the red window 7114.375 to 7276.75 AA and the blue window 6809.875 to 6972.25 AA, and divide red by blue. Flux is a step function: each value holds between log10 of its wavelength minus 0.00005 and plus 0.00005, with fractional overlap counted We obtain 1.1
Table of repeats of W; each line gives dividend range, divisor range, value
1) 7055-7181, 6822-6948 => 1.07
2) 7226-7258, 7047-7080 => 1.05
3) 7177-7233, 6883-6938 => 1.08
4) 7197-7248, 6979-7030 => 1.08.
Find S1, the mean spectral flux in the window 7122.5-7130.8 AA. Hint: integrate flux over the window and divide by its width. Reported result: 20.5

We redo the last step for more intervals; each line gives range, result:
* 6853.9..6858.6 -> 21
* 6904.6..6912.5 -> 21.3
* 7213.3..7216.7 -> 20.6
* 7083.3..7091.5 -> 21.2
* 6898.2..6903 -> 20.1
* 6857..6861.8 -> 20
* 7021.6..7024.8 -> 19.2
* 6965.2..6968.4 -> 22.1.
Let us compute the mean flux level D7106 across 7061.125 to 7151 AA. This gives 21.1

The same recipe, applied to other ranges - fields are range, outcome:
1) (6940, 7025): 21.3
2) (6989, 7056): 21.2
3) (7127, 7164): 20.9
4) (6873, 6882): 21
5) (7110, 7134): 20.9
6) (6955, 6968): 21.8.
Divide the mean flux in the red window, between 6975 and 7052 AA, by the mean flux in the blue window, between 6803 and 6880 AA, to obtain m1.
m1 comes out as 1.0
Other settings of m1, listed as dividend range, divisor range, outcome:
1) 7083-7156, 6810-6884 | 0.98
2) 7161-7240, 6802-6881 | 0.98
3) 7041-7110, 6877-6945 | 1.01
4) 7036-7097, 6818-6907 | 1.02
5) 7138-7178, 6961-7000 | 0.99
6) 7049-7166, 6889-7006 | 0.99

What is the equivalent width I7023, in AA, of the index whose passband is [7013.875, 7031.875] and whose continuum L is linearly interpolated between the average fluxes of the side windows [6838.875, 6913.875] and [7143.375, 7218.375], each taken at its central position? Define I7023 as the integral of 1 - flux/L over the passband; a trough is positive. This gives 0.63 AA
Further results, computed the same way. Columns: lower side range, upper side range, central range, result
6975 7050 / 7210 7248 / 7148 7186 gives 0.89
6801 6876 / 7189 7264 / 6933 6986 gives -0.26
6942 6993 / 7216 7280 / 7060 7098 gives 0.47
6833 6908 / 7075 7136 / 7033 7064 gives -1.08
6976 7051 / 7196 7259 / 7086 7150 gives 1.15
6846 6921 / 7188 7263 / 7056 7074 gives -0.43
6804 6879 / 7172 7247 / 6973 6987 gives 0.31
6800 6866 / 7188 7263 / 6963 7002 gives 0.28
